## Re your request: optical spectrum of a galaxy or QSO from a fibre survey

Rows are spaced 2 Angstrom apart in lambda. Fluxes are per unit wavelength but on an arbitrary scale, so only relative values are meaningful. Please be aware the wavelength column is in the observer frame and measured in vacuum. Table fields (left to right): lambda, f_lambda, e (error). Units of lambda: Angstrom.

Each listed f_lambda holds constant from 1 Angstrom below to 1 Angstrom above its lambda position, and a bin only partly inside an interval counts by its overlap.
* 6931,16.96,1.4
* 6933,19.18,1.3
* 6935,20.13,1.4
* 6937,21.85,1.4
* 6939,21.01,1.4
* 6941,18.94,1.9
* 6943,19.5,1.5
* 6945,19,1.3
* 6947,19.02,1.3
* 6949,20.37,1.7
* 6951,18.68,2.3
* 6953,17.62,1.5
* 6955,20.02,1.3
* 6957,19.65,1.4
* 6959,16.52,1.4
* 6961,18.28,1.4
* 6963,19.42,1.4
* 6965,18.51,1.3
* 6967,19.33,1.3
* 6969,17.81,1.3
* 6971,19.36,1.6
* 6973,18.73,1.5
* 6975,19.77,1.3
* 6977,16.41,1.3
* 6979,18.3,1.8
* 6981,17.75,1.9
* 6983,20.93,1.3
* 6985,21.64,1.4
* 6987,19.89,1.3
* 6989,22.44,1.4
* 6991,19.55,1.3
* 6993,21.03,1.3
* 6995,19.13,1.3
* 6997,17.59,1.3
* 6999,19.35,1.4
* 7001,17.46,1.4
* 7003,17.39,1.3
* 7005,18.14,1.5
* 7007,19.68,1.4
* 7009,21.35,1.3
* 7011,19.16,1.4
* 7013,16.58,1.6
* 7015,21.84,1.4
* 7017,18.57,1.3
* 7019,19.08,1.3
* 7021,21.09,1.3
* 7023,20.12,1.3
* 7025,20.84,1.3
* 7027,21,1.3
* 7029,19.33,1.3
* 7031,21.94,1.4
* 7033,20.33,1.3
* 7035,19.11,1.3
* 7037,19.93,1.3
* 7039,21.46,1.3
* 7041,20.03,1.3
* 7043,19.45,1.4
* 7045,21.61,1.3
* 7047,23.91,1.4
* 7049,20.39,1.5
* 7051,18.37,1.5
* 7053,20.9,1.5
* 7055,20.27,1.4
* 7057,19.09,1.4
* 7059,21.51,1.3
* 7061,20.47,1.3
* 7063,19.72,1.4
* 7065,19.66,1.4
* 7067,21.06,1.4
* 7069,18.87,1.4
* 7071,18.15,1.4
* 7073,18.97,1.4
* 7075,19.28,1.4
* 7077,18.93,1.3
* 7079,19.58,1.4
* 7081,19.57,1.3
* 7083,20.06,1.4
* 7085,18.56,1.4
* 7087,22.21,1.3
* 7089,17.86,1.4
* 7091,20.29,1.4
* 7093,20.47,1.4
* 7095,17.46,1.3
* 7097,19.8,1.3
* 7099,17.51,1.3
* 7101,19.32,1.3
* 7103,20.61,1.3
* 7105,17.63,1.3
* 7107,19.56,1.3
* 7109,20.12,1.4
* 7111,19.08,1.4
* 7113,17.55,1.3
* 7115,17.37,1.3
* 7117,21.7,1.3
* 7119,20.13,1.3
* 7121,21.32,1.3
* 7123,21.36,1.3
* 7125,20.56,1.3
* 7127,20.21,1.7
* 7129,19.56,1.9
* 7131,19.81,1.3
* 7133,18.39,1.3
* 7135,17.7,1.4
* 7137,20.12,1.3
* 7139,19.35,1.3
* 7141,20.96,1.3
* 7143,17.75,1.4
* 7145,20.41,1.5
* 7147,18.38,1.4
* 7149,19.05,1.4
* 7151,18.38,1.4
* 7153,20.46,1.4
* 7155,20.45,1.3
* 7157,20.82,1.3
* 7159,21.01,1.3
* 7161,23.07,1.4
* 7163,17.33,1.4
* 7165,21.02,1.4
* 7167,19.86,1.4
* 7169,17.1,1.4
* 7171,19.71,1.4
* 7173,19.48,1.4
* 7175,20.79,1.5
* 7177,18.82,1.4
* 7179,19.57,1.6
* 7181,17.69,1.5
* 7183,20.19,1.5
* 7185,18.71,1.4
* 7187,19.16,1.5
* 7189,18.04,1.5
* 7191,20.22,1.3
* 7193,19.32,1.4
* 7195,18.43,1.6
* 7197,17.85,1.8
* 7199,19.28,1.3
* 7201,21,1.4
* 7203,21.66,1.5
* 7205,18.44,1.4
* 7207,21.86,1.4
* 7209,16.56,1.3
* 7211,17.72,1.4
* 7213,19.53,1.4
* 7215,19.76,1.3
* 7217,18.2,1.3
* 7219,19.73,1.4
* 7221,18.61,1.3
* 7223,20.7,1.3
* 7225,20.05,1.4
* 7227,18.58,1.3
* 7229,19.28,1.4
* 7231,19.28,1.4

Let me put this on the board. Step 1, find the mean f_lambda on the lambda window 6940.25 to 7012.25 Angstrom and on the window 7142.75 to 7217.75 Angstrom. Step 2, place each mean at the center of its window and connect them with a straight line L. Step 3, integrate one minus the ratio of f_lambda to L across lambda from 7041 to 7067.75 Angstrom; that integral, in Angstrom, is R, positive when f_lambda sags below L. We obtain -1.74 Angstrom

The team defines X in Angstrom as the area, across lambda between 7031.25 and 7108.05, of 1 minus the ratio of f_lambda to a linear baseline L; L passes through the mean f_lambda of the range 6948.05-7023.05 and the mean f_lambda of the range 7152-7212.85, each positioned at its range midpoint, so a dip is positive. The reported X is -2.0 Angstrom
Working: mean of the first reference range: 19.2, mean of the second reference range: 19.5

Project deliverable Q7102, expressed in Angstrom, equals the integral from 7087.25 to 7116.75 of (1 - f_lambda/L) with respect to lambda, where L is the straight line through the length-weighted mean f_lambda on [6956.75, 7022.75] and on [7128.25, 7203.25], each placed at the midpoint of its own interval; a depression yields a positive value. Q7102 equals 0.46 Angstrom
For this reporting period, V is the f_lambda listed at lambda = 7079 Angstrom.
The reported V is 19.58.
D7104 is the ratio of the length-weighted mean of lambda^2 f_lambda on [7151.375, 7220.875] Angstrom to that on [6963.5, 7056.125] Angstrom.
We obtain 1.04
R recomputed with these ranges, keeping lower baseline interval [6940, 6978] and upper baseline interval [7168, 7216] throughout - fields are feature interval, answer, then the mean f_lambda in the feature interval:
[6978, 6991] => -0.9 Angstrom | 20.1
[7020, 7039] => -1.6 Angstrom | 20.5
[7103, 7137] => -0.9 Angstrom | 19.6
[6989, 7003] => -0.2 Angstrom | 19.1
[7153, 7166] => -1.0 Angstrom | 20.6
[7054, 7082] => -1.0 Angstrom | 19.7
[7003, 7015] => -0.1 Angstrom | 19.1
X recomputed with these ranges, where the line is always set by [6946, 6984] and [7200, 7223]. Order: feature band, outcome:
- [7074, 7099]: -0.4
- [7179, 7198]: 0.5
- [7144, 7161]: -0.7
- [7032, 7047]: -1.2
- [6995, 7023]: -0.3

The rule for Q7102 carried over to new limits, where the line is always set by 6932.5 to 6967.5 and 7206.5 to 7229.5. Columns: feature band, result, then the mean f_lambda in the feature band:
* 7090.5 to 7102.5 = 0.04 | 19.2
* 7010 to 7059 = -2.47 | 20.2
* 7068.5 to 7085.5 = 0.08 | 19.1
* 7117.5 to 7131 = -0.92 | 20.5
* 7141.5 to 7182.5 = -0.86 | 19.6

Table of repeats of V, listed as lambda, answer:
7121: 21.32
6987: 19.89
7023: 20.12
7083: 20.06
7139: 19.35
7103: 20.61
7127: 20.21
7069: 18.87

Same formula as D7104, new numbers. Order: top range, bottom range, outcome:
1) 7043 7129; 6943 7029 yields 1.06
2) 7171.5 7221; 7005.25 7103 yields 1.01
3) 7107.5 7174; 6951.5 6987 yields 1.10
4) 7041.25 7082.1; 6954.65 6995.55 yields 1.06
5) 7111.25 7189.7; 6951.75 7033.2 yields 1.06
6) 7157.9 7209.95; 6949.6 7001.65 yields 1.08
